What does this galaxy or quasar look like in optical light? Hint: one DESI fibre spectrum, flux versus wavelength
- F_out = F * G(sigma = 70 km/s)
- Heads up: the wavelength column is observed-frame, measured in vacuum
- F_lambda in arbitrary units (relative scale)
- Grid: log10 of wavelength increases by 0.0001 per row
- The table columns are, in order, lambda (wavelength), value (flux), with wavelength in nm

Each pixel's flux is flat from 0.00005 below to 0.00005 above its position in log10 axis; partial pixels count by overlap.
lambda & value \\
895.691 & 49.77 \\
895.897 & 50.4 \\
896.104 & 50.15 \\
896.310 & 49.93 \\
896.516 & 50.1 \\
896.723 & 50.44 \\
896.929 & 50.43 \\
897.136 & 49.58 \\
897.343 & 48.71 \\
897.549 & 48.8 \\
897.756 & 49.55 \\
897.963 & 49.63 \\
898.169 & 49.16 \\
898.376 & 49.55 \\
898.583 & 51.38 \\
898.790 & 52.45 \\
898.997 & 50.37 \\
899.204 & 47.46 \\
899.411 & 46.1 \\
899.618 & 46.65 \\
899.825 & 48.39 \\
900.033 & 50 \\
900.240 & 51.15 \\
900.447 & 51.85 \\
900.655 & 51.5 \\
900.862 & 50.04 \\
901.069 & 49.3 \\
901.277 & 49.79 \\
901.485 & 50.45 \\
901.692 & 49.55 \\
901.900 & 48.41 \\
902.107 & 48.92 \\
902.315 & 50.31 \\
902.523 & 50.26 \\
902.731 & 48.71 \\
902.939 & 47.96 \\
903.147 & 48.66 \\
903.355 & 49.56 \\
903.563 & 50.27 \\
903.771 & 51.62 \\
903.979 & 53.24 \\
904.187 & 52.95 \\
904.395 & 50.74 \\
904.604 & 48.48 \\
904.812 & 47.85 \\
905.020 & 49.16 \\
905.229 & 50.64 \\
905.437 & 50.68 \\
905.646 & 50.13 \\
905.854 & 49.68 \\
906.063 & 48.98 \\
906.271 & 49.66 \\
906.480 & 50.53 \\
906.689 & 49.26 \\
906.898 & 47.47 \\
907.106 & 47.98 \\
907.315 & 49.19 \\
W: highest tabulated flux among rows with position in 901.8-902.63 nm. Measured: 50.31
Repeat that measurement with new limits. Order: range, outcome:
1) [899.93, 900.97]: 51.85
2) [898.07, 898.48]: 49.55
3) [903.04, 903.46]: 49.56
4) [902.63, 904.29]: 53.24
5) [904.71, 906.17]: 50.68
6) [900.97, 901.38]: 49.79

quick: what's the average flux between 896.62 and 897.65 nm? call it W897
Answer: 49.6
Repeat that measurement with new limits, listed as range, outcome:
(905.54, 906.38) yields 49.6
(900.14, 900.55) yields 51.5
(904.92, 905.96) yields 50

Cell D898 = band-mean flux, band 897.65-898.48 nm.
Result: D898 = 49.5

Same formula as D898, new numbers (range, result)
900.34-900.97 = 51.2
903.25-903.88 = 50.5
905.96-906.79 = 49.6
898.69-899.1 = 51.4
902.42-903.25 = 48.9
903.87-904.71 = 51.4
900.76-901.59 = 49.9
